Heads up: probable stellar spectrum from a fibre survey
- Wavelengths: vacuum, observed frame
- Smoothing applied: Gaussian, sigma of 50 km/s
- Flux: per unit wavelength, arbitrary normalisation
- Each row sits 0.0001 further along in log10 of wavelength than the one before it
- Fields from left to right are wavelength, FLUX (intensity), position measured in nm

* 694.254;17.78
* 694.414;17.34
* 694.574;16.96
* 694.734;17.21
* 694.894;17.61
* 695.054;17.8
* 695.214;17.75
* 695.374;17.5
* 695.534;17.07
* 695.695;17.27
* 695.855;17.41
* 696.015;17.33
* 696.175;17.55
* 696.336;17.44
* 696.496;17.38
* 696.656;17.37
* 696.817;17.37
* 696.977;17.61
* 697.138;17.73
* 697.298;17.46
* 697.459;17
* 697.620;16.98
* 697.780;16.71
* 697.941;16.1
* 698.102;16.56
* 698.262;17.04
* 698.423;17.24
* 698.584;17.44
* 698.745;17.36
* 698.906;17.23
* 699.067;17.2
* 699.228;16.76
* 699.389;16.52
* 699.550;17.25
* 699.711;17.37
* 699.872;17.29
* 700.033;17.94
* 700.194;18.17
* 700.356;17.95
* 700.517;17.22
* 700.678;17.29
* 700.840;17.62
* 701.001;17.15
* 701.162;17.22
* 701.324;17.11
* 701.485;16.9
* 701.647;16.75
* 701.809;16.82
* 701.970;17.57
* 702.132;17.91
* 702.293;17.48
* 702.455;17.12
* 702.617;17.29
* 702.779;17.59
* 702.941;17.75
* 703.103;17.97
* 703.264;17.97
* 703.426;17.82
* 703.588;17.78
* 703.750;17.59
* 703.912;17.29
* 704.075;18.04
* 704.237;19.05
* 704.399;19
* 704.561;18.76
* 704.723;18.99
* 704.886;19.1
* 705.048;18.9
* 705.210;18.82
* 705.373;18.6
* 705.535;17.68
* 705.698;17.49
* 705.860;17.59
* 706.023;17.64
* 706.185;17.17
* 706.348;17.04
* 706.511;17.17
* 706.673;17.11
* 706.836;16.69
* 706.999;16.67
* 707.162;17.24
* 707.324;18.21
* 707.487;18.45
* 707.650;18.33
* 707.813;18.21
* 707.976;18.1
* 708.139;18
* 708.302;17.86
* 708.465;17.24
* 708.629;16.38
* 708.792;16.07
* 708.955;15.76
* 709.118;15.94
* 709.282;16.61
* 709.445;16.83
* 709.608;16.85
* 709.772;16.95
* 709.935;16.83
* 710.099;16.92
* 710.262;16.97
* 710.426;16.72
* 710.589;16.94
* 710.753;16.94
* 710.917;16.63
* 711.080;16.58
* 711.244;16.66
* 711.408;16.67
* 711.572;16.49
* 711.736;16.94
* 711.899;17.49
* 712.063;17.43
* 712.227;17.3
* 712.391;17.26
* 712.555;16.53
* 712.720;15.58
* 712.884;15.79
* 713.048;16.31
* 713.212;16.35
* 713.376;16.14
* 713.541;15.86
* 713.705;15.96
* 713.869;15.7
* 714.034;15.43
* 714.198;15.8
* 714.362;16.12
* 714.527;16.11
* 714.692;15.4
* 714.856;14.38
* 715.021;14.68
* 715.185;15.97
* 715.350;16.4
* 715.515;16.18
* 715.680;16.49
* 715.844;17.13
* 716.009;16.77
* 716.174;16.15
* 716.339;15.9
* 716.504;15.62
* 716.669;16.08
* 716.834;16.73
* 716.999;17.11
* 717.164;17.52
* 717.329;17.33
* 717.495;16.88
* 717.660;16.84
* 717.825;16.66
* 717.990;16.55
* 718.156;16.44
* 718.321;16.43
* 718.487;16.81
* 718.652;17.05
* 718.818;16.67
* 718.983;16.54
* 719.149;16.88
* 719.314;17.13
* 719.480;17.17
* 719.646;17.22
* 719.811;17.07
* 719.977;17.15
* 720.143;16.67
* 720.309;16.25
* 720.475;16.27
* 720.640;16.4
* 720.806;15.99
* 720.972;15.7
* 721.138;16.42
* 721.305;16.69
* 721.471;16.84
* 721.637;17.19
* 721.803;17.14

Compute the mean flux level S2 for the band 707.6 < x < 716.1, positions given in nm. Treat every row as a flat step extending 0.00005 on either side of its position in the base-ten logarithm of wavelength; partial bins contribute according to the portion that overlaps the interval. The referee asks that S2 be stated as 16.5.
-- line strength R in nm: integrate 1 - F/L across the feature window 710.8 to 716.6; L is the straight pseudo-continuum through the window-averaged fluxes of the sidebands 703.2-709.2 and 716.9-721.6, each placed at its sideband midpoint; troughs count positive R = 0.31 nm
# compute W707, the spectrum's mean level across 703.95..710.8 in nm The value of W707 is 17.5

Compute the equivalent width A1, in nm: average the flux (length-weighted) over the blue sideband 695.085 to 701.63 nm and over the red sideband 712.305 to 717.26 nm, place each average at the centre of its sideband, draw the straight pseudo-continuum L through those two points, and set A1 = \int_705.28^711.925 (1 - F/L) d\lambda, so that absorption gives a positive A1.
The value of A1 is -0.234 nm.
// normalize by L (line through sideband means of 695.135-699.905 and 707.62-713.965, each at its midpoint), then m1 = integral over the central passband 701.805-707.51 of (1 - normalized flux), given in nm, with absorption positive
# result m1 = -0.289 nm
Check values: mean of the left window 17.2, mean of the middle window 17.8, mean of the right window 16.8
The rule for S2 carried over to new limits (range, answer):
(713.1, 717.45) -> 16.1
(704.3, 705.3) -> 18.9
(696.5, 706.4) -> 17.6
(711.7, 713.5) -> 16.6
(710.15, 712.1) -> 16.9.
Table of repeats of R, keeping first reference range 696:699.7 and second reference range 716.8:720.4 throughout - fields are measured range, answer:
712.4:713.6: 0.056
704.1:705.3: -0.129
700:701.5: -0.031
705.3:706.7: -0.038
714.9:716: 0.051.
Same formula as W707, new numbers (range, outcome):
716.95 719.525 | 16.9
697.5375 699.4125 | 16.9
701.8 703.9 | 17.6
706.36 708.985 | 17.4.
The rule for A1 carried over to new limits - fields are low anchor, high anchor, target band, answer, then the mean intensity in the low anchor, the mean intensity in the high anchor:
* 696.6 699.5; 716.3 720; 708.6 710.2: 0.037 nm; 17.1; 16.8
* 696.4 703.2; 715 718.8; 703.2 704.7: -0.094 nm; 17.3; 16.5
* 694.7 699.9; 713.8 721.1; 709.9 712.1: -0.025 nm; 17.2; 16.4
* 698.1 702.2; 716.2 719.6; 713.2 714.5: 0.072 nm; 17.3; 16.7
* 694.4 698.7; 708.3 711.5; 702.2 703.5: -0.049 nm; 17.3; 16.7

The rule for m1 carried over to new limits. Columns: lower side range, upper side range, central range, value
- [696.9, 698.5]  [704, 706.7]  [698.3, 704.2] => 0.04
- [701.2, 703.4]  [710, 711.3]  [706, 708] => -0.05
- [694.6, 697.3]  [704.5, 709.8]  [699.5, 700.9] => -0.01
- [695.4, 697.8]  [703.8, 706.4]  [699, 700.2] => 0.03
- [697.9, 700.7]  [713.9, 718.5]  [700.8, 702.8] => -0.02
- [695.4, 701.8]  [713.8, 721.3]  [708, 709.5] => 0.00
